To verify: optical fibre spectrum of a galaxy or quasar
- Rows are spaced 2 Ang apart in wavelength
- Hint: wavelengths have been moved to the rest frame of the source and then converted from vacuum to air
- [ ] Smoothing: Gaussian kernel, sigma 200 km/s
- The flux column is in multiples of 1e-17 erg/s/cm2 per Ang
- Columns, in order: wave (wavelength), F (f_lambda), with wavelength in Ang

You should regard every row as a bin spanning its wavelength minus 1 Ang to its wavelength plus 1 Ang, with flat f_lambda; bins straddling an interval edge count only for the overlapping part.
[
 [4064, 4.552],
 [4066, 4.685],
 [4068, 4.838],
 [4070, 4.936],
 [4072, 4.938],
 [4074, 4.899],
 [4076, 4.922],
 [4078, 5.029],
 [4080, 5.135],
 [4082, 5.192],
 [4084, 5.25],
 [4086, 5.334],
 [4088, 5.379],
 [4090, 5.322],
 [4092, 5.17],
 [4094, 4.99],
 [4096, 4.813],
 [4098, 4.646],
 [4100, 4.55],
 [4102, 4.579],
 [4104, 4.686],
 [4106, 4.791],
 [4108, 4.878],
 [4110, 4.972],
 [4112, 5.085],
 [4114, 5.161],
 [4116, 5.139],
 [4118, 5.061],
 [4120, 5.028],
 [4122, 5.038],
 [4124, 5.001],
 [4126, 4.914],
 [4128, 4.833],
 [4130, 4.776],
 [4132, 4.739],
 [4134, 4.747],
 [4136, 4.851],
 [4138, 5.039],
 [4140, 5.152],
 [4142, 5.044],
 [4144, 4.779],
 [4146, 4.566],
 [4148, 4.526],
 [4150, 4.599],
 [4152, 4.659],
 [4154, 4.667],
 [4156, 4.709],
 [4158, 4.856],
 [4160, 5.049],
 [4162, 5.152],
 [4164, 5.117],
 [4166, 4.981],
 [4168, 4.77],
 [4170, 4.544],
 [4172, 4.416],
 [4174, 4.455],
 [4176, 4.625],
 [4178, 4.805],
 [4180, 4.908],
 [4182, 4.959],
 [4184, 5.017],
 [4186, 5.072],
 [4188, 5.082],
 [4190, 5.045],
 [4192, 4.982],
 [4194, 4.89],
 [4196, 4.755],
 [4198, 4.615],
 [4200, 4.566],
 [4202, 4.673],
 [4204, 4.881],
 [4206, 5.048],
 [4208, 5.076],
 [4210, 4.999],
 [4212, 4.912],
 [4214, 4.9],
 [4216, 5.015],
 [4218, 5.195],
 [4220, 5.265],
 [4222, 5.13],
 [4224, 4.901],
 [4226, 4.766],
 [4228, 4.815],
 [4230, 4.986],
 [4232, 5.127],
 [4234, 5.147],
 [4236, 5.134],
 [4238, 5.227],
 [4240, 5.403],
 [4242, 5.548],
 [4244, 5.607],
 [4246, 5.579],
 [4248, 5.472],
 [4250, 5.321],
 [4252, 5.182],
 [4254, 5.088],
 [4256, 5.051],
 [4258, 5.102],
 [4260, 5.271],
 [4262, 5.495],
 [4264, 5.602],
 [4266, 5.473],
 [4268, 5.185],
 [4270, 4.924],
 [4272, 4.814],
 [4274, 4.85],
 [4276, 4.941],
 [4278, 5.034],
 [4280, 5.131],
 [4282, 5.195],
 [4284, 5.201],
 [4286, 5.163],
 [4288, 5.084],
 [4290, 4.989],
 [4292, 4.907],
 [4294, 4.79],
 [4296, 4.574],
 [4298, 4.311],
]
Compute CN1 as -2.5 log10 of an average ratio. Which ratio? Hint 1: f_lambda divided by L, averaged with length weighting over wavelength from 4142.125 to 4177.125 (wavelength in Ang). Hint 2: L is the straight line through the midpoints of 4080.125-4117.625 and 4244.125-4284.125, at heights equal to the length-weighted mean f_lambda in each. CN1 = 0.07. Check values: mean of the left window 5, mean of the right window 5.2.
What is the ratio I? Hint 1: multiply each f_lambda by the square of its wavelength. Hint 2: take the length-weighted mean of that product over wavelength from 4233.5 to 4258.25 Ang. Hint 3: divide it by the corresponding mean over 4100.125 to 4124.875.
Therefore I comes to 1.15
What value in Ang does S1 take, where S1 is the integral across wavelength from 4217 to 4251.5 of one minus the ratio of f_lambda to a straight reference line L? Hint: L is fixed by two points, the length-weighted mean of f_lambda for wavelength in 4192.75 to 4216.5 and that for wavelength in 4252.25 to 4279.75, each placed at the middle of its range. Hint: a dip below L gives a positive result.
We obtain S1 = -1.5 Ang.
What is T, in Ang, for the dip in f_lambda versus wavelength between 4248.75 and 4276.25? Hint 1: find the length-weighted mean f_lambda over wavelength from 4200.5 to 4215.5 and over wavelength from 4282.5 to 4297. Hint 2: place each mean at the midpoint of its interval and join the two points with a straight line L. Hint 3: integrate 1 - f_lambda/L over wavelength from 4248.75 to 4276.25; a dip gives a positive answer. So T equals -1.2 Ang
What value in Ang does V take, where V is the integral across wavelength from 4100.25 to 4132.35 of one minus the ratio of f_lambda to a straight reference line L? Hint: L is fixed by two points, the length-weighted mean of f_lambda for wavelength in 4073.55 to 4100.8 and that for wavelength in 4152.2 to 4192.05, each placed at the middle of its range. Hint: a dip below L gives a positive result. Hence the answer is 0.46 Ang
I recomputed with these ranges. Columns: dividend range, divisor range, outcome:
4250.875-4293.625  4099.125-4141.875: 1.12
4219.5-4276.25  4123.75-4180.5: 1.13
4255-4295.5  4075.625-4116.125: 1.11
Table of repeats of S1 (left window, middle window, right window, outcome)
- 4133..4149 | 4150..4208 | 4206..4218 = 1.1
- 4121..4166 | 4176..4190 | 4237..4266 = 0.2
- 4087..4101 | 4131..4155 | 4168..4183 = 0.1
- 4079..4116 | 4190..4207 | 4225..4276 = 1.1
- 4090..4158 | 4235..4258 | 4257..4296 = -1.2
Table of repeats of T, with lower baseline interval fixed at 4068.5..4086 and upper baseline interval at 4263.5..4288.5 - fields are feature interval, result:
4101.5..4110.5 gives 0.49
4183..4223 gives 1.05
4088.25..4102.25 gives 0.40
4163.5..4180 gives 1.19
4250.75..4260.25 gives -0.05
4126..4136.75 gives 0.57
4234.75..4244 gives -0.46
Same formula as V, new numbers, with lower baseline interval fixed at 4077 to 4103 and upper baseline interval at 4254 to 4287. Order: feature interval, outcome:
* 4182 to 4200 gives 0.6 Ang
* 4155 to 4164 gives 0.2 Ang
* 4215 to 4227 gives 0.2 Ang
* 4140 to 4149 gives 0.5 Ang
